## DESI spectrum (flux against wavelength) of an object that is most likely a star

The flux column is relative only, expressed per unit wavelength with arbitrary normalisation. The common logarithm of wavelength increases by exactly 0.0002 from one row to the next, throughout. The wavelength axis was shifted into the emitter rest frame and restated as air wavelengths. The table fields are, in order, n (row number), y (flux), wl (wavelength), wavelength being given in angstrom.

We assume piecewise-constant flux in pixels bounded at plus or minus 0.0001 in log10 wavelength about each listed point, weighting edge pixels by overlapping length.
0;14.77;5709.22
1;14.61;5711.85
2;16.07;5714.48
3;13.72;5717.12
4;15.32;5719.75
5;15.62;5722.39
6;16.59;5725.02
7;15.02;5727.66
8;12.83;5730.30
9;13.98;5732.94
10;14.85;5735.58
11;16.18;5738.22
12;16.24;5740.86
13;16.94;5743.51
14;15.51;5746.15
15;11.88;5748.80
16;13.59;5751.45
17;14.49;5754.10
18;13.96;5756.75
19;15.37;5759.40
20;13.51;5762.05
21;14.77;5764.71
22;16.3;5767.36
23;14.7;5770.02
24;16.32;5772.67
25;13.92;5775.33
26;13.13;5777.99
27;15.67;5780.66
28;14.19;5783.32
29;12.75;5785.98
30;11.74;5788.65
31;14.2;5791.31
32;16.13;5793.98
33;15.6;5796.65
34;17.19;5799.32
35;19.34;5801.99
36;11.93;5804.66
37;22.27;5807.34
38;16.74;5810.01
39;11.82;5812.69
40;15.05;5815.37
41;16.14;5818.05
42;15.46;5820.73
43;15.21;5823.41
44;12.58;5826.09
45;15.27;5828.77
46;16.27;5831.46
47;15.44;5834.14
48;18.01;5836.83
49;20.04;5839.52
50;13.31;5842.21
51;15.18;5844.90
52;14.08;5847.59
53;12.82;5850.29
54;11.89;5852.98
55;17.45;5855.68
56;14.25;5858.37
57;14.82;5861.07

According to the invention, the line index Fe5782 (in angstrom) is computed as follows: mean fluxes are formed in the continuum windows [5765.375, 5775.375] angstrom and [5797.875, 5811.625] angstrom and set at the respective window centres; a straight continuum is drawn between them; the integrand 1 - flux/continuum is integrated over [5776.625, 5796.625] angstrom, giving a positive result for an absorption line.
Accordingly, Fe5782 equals 2.8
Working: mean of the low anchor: 15.5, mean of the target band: 14.1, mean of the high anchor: 17.4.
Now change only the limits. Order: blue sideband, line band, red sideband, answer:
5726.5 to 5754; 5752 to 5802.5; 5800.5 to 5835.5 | 1.1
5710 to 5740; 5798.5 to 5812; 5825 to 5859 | -1.9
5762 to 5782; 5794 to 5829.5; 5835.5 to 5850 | -0.8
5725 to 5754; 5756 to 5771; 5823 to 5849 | 0.2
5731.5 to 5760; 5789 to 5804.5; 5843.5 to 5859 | -1.4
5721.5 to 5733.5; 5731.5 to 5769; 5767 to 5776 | 0.6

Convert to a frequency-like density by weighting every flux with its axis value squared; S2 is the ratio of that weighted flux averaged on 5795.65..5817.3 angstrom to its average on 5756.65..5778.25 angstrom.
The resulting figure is 1.11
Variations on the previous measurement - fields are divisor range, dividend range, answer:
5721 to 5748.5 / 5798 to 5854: 1.05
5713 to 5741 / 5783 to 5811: 1.07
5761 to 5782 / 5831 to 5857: 1.07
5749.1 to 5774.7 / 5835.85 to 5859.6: 1.07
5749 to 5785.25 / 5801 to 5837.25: 1.10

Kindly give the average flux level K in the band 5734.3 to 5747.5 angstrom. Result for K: 15.9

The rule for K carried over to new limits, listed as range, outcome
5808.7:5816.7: 14.5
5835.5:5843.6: 17.1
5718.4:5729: 15.6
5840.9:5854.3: 13.5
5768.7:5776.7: 15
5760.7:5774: 15.1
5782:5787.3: 13.5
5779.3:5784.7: 14.9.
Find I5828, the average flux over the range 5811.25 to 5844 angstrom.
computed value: 15.4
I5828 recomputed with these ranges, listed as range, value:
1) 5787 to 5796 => 14.1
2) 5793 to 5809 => 17.1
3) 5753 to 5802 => 14.8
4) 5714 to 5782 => 14.8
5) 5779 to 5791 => 13.6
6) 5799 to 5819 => 16.3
